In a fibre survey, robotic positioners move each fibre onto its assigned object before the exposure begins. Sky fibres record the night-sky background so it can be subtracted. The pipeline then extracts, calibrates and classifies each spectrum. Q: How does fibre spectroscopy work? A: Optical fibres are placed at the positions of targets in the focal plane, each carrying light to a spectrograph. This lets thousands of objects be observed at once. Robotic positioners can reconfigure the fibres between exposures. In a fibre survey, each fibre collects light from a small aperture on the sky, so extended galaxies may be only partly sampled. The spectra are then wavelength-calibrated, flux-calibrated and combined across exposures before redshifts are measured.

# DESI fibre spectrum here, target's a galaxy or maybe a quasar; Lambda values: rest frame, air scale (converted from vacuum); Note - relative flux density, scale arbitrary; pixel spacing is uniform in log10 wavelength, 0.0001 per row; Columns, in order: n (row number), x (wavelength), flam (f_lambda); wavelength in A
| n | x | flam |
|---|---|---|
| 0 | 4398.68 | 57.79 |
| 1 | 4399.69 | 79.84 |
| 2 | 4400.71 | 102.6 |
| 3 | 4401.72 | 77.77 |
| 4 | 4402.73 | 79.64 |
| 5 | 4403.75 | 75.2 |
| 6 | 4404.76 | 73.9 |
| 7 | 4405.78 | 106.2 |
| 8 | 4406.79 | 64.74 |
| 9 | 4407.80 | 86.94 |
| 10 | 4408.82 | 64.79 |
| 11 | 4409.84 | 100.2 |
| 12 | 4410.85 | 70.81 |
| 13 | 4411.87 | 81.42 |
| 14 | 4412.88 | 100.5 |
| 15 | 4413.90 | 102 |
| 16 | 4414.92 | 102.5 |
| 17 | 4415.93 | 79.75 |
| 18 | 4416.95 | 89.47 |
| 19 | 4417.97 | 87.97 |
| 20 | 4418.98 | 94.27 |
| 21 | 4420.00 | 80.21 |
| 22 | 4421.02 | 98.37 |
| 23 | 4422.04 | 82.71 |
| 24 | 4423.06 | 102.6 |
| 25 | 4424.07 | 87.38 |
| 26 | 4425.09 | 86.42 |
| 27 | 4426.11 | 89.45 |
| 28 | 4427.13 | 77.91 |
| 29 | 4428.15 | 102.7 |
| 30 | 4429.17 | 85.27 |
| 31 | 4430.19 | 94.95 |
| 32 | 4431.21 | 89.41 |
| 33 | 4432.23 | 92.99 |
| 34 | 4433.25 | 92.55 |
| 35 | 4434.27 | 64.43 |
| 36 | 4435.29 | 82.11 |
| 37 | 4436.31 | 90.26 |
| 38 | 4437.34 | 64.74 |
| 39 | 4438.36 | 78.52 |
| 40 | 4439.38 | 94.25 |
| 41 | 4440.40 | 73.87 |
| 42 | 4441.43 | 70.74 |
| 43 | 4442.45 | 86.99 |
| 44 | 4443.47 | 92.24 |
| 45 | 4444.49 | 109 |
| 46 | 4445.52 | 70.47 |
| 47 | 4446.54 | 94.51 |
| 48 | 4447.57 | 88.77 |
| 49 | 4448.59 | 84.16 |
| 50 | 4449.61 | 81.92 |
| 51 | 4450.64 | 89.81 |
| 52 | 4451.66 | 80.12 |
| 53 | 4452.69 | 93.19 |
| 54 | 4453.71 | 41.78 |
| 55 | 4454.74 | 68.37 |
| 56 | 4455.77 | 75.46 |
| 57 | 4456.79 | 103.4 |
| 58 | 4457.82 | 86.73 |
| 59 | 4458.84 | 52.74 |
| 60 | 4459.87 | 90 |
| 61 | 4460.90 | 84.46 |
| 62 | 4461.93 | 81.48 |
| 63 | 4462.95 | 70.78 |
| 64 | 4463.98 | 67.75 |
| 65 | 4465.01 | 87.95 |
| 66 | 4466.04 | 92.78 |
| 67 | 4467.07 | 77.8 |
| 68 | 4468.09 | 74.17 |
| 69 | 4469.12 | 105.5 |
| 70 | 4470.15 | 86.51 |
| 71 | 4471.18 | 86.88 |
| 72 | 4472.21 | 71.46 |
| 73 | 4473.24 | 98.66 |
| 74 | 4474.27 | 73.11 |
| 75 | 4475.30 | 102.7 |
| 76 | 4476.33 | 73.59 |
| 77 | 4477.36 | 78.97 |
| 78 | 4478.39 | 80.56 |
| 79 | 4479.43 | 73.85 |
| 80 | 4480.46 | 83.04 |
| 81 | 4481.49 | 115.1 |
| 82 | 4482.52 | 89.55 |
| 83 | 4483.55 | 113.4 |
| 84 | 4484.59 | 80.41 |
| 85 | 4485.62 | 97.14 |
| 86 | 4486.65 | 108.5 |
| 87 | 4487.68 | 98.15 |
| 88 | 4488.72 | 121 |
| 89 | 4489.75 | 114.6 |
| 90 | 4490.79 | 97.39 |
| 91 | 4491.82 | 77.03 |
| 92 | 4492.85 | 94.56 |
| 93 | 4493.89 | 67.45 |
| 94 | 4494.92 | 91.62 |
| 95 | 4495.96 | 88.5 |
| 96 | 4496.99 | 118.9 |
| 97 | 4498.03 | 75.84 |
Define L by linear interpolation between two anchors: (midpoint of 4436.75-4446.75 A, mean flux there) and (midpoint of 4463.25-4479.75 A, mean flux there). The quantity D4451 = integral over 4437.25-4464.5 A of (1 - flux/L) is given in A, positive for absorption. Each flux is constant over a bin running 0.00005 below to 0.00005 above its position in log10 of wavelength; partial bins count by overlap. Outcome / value 0.8 A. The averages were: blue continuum 83.2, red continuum 83.2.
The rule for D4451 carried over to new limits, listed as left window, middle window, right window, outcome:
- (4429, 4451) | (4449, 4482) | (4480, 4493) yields 3.8 A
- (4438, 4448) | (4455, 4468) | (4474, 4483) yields 0.8 A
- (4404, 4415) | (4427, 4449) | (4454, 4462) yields -1.0 A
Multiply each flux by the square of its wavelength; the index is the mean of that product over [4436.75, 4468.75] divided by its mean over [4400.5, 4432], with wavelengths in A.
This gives 0.9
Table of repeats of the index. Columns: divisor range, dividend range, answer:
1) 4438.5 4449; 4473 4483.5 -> 1.03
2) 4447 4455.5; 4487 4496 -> 1.23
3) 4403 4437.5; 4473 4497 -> 1.10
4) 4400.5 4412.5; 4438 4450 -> 1.07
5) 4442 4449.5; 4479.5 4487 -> 1.10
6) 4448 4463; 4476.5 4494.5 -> 1.19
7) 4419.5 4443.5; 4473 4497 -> 1.11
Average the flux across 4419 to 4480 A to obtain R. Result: 83.8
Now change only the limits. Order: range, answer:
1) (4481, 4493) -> 101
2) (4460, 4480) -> 82.7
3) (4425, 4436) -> 87.2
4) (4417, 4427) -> 89.5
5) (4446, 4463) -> 80.7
